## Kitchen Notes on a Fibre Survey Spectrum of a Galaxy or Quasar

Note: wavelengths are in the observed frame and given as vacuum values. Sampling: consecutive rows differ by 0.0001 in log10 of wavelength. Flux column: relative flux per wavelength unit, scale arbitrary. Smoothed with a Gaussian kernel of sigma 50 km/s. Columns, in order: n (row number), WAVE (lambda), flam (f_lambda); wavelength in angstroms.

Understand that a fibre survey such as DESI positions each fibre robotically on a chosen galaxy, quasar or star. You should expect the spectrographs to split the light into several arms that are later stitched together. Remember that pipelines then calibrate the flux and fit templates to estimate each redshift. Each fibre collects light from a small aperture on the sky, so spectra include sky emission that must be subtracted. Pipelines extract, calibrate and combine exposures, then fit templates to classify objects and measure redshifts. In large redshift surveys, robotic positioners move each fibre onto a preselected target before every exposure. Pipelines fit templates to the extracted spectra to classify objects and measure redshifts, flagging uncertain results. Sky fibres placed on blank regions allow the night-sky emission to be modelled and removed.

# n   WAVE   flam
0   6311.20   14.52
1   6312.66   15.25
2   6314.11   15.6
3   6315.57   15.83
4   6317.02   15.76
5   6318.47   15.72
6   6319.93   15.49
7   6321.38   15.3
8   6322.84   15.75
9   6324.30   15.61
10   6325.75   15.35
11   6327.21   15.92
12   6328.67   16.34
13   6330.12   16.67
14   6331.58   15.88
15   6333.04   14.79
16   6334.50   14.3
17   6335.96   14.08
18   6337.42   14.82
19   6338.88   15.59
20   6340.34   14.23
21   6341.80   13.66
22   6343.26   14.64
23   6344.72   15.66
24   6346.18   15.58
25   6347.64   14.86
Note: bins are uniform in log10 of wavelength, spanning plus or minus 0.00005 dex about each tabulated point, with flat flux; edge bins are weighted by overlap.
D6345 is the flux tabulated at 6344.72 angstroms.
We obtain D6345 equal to 15.66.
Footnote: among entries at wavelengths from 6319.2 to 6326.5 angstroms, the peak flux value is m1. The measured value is 15.75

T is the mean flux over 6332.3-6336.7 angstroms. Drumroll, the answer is 14.4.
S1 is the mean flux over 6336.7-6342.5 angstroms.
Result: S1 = 14.6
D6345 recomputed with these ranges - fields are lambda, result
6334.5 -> 14.3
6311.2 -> 14.52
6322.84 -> 15.75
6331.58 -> 15.88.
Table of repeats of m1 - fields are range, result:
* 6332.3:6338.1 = 14.82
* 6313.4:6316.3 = 15.83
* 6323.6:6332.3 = 16.67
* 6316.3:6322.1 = 15.76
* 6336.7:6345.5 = 15.66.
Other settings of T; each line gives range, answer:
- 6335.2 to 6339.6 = 14.8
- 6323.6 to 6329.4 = 15.8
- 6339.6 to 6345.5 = 14.6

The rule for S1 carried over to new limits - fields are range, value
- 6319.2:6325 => 15.5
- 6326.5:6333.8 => 15.9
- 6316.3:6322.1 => 15.6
